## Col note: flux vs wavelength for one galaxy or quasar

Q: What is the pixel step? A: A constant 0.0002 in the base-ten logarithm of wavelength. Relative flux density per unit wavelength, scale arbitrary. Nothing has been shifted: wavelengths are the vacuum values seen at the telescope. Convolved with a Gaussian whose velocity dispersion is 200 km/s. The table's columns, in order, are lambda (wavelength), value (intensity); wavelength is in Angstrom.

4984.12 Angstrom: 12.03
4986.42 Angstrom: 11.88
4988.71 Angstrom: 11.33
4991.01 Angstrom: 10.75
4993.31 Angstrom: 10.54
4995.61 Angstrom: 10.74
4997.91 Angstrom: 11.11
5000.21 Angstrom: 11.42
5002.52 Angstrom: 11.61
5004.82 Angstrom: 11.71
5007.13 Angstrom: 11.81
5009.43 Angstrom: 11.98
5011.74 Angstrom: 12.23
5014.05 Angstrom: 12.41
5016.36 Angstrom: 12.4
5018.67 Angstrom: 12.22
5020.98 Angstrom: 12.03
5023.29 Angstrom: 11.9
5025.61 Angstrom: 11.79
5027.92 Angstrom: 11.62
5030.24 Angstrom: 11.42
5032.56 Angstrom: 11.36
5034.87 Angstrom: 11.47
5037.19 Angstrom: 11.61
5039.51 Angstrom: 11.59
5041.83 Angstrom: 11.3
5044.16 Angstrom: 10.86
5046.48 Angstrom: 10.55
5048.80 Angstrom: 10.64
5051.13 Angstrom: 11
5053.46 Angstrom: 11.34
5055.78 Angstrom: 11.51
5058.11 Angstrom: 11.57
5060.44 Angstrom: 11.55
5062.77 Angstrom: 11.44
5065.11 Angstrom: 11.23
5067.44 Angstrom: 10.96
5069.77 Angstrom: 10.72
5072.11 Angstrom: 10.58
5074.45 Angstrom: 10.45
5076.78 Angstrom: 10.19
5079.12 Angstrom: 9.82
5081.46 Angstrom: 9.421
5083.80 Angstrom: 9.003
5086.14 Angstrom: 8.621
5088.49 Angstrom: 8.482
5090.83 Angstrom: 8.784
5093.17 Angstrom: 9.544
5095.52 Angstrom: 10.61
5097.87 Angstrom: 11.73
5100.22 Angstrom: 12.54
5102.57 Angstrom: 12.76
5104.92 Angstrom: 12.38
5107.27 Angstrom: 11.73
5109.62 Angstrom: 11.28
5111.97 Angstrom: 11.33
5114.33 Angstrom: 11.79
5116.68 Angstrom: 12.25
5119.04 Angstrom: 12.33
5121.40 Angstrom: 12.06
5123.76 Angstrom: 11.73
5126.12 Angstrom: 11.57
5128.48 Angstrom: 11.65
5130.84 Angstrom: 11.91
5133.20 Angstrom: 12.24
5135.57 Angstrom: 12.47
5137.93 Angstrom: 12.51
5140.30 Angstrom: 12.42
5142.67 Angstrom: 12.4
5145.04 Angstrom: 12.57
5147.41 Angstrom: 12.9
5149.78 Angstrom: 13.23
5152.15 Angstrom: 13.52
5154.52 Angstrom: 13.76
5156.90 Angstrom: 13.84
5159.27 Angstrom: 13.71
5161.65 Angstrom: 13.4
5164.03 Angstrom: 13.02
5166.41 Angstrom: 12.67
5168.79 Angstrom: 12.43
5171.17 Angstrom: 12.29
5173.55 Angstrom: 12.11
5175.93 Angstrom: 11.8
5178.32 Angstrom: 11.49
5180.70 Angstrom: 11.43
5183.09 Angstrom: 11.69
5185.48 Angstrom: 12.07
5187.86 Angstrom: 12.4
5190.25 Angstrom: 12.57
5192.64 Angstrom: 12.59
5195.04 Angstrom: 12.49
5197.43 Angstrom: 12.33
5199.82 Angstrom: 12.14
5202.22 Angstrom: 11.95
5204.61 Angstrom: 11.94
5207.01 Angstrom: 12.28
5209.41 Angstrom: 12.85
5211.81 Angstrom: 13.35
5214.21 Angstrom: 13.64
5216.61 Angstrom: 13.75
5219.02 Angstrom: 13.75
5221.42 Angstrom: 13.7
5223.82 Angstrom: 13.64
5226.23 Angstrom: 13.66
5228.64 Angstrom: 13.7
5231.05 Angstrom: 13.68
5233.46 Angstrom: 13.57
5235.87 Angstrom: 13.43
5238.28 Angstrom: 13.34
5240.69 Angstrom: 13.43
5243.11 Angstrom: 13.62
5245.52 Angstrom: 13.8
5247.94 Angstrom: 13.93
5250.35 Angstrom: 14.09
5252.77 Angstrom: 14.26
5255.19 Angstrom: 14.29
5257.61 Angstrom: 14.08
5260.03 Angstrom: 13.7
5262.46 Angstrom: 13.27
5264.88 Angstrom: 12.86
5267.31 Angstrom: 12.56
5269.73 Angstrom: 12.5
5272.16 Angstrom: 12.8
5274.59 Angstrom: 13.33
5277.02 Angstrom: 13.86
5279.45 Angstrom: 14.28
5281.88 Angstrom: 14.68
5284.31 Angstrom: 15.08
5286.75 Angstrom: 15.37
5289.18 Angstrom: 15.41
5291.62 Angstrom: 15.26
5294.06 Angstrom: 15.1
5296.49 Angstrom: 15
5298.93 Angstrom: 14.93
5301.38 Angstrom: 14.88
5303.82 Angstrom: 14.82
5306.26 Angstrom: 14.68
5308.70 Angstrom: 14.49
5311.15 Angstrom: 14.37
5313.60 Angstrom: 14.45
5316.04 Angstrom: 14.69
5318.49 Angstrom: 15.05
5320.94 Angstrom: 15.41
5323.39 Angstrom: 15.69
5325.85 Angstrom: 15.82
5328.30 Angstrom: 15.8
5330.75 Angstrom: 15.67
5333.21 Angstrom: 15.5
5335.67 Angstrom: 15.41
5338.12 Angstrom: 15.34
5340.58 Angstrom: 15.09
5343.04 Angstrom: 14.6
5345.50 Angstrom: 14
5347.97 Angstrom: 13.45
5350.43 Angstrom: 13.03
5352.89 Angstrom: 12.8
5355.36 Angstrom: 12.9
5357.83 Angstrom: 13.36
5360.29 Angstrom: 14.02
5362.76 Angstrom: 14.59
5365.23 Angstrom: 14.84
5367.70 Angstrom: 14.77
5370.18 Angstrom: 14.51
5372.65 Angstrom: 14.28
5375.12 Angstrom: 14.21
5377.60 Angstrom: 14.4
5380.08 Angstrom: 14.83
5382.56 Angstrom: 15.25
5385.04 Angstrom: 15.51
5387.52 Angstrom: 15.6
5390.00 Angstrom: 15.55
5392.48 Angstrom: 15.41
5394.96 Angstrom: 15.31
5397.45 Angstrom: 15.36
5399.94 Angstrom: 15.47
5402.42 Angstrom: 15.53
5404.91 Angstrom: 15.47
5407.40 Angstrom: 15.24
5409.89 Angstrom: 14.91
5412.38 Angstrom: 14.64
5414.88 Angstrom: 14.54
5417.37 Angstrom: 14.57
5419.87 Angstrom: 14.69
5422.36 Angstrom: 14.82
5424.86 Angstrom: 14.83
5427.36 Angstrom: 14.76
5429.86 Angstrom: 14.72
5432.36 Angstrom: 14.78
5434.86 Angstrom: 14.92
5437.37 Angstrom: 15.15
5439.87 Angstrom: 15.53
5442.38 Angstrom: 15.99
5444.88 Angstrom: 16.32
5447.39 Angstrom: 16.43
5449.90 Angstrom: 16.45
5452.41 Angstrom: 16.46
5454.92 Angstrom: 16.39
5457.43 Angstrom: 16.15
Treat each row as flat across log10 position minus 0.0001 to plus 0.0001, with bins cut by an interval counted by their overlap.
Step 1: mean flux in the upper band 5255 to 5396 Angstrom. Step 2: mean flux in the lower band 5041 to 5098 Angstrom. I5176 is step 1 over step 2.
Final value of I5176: 1.39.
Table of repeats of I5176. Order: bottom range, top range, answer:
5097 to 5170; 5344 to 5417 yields 1.17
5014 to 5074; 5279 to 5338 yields 1.32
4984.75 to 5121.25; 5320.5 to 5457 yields 1.34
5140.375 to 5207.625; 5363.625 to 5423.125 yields 1.20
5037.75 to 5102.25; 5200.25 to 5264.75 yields 1.27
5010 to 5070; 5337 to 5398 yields 1.26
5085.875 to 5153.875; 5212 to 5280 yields 1.15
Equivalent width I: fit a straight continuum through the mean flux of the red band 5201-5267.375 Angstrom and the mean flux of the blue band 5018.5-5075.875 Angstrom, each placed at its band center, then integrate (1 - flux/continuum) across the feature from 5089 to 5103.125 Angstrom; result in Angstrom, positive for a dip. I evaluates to 1.3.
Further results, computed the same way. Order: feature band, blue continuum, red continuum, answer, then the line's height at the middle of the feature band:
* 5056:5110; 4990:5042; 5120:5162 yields 6.6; 12.2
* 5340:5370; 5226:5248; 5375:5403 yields 1.9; 14.9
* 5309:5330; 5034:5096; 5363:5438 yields -1.9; 13.9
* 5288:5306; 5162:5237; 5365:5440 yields -1.6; 13.8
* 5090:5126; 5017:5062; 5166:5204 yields 0.7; 11.8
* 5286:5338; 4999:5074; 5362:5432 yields -3.7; 14.1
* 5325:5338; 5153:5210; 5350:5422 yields -1.4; 14.1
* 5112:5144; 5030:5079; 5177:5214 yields -1.0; 11.7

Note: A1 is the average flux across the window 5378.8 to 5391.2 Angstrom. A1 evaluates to 15.3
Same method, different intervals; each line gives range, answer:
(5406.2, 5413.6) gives 14.9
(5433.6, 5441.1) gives 15.2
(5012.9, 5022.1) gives 12.3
